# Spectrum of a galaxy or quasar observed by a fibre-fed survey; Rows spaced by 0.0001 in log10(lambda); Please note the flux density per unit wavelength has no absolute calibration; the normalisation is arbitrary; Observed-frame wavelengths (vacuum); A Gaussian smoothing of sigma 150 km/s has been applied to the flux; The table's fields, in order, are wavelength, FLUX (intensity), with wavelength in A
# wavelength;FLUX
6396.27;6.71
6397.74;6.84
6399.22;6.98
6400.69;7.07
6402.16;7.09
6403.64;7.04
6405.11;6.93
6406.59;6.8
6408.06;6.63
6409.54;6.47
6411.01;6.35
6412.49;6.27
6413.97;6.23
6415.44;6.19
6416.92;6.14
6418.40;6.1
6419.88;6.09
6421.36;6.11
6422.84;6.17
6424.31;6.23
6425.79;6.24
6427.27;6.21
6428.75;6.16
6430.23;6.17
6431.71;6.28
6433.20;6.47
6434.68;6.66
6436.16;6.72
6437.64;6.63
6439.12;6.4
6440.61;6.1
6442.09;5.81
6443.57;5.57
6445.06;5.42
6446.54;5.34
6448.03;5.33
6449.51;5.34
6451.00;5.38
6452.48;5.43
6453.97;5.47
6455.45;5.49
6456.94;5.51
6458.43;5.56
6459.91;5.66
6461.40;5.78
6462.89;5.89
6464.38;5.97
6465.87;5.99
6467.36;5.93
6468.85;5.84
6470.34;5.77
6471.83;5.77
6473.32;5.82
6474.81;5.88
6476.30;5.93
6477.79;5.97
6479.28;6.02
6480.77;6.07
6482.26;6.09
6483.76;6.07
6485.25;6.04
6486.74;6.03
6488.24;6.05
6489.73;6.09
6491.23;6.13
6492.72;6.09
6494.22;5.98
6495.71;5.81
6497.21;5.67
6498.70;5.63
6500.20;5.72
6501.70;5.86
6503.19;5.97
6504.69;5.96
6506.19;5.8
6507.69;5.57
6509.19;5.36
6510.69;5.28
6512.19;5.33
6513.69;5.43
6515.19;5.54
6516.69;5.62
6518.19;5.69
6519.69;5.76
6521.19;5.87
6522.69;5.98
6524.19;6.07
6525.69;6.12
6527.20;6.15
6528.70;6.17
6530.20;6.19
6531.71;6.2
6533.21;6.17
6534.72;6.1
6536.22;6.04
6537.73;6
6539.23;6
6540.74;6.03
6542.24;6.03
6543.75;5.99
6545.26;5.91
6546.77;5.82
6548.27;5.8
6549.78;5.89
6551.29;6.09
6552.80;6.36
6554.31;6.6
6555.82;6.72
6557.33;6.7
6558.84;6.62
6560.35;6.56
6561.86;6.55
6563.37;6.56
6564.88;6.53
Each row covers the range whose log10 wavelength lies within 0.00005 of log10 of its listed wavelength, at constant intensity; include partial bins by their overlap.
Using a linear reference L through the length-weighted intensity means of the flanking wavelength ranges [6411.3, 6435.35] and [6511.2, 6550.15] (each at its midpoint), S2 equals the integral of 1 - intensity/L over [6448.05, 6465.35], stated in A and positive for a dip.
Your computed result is 1.55 A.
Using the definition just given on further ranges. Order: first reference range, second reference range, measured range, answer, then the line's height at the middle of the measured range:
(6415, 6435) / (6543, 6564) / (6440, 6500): 4.36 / 6.25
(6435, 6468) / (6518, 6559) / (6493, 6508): 0.37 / 5.96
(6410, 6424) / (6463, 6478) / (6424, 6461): 0.92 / 6.05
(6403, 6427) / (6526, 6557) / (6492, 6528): 2.45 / 6.18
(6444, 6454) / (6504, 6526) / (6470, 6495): -2.06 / 5.54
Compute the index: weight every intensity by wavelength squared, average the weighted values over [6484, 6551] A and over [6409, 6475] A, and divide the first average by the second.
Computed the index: 1.01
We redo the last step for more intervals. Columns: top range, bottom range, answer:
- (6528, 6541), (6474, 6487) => 1.03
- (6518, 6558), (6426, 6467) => 1.07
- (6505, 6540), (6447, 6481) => 1.04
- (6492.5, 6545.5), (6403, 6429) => 0.95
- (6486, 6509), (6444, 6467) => 1.07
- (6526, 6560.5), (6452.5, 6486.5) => 1.08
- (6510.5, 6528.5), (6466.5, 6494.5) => 0.98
